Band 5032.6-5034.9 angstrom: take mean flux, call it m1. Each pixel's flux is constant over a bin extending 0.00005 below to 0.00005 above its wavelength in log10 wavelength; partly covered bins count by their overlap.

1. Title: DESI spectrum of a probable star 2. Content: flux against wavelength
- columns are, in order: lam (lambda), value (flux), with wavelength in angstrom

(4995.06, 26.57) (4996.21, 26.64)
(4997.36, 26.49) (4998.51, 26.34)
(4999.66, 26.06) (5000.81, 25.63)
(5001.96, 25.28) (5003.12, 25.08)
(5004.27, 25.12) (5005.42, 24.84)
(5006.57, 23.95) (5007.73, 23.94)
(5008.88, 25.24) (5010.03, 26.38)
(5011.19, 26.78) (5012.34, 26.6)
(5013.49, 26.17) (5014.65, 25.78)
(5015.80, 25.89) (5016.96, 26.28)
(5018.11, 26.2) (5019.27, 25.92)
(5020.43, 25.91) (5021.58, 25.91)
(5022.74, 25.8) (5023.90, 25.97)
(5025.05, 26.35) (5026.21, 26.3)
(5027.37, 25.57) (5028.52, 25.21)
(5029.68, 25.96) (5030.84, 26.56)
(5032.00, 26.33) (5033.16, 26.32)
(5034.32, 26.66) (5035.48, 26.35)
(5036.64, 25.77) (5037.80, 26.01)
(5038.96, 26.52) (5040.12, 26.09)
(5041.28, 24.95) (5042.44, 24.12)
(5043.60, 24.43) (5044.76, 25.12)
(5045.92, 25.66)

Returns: 26.5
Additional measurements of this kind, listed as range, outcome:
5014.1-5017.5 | 26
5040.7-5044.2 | 24.5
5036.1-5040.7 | 26.1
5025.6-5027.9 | 25.9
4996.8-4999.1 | 26.4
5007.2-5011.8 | 25.6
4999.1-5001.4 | 25.9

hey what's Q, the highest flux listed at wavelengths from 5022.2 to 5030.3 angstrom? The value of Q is 26.35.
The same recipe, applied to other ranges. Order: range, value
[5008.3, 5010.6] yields 26.38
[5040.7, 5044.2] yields 24.95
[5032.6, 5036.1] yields 26.66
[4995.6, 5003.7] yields 26.64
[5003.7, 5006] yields 25.12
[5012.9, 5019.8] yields 26.28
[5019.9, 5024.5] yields 25.97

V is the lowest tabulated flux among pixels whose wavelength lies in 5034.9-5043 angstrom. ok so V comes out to 24.12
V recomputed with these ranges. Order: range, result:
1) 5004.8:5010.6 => 23.94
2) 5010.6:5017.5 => 25.78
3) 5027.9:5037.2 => 25.21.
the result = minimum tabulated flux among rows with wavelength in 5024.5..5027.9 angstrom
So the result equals 25.57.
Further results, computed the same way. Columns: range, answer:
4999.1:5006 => 24.84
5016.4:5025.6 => 25.8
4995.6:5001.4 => 25.63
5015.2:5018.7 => 25.89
